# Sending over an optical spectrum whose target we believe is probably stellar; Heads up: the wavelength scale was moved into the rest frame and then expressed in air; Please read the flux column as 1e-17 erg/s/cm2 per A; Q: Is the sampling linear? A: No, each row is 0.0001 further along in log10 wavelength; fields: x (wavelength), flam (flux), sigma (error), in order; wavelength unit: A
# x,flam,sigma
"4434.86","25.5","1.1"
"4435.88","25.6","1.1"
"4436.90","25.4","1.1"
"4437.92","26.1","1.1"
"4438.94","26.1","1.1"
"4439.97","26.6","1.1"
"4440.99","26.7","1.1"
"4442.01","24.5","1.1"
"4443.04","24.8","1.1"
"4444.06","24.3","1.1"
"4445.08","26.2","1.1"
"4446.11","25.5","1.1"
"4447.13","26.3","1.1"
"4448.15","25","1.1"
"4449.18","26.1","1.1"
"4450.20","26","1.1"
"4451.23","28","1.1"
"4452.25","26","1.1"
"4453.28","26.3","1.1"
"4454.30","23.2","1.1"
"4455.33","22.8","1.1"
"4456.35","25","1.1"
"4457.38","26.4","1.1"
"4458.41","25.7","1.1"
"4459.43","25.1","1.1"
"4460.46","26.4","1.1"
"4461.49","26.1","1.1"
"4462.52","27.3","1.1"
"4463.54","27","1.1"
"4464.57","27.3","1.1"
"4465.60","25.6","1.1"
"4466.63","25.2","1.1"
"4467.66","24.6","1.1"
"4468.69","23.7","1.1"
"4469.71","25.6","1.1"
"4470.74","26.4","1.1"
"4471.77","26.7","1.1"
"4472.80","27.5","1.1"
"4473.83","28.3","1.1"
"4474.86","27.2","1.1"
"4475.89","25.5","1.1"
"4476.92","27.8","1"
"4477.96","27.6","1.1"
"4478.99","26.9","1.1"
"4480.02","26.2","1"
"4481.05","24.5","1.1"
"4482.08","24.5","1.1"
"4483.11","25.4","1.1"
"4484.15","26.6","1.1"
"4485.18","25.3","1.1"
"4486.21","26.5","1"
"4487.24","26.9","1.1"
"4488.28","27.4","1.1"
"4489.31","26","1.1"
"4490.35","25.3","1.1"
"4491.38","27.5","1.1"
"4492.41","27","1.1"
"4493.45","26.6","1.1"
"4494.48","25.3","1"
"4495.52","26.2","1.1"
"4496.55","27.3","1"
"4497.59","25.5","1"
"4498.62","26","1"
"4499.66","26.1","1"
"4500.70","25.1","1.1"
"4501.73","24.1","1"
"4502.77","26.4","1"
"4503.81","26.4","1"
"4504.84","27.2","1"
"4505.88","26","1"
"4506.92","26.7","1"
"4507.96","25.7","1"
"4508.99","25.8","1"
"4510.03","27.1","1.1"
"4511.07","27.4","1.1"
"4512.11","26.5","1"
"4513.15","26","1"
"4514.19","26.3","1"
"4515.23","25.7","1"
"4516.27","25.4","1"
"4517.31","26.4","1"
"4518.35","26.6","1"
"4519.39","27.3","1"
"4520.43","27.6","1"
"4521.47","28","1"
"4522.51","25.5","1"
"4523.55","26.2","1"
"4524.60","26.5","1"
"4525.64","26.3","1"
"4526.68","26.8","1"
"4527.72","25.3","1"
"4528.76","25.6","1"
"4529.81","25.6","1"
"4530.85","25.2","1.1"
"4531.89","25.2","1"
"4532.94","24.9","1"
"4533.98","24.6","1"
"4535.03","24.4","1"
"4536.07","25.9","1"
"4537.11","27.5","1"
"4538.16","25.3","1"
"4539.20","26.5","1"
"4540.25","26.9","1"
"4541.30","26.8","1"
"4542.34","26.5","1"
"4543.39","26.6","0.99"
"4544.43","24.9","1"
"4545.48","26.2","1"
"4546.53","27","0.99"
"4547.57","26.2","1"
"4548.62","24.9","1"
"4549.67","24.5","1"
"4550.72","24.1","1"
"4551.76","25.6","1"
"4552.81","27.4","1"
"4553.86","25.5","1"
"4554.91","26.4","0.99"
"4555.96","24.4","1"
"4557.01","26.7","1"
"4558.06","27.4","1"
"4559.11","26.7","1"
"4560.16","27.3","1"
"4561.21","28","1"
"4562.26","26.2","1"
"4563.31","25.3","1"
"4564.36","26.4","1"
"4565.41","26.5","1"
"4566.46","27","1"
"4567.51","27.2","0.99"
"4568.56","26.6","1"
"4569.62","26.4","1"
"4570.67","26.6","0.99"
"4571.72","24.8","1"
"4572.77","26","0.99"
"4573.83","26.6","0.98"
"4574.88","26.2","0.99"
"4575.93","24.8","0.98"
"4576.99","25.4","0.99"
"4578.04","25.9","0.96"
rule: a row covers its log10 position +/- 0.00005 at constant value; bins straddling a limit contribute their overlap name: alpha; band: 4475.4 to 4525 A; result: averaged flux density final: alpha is 26.3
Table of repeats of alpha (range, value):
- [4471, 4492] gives 26.5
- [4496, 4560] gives 26.1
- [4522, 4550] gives 25.9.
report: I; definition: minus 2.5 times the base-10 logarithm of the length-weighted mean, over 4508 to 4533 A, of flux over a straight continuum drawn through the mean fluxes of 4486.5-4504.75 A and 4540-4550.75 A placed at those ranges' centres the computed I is -0.01 mag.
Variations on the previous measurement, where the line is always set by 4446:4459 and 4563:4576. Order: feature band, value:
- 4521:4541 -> 0.006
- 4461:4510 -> -0.019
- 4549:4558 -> 0.022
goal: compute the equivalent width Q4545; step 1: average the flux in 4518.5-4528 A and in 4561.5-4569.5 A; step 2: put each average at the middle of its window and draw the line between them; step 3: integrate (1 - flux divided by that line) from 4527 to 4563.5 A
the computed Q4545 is 0.9 A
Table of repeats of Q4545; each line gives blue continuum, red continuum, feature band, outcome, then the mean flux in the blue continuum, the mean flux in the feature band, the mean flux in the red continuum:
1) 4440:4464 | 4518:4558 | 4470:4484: -0.4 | 25.7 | 26.5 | 26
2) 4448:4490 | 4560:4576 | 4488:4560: 0.3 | 26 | 26.1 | 26.4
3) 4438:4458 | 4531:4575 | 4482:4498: -0.3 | 25.6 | 26.3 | 26.1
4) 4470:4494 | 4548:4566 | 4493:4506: 0.2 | 26.5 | 26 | 26.1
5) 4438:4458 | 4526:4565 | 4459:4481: -0.6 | 25.6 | 26.3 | 26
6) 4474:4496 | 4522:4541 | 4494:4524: -0.3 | 26.3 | 26.3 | 25.8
